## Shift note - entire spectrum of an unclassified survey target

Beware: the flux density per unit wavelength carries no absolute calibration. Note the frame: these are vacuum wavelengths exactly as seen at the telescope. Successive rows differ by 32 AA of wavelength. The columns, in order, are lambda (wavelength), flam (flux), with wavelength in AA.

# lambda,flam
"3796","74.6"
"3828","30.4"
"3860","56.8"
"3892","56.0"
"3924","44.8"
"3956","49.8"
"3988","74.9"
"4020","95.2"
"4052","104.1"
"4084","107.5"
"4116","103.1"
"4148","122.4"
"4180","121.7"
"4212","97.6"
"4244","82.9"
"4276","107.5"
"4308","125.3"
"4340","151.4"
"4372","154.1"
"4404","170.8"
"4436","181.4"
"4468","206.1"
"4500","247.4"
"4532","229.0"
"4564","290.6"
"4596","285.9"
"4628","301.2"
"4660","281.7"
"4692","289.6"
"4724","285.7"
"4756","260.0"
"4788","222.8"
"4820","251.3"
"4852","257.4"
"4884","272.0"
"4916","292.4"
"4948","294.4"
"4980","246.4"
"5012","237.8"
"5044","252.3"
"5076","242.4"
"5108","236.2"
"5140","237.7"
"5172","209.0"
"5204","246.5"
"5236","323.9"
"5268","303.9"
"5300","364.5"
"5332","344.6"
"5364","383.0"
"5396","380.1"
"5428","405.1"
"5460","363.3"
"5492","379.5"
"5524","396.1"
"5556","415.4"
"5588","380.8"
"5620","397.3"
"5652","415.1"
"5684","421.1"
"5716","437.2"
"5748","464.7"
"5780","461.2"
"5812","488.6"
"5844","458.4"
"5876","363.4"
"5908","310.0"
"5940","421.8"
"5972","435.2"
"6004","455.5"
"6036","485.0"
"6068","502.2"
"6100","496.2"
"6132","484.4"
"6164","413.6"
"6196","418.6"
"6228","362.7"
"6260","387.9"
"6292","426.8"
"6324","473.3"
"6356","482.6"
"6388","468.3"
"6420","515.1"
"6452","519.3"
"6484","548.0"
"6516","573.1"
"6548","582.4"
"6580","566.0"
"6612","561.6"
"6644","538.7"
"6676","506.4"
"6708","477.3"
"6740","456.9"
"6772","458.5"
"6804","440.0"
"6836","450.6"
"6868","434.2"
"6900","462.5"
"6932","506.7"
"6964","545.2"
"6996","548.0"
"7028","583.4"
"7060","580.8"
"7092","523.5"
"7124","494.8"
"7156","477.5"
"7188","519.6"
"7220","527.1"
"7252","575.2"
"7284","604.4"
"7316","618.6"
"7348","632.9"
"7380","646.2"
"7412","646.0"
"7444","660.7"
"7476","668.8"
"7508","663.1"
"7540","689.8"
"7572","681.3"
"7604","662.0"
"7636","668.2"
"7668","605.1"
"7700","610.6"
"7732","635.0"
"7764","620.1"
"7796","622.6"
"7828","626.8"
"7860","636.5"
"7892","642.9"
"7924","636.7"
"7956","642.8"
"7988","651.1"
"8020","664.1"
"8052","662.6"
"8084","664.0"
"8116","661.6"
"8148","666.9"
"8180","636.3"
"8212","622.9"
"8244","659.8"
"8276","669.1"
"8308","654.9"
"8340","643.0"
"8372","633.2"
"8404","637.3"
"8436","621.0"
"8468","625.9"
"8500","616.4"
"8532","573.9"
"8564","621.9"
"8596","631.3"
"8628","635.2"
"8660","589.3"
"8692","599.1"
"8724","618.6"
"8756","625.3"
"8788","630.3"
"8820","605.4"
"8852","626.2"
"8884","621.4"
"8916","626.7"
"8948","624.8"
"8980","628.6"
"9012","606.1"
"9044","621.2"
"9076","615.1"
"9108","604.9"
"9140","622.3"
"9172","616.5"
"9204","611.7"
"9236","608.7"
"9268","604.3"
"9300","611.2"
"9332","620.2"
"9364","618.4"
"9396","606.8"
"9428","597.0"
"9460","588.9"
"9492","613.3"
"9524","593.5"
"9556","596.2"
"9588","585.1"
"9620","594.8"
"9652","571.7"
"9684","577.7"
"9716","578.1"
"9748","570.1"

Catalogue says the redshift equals 0.000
